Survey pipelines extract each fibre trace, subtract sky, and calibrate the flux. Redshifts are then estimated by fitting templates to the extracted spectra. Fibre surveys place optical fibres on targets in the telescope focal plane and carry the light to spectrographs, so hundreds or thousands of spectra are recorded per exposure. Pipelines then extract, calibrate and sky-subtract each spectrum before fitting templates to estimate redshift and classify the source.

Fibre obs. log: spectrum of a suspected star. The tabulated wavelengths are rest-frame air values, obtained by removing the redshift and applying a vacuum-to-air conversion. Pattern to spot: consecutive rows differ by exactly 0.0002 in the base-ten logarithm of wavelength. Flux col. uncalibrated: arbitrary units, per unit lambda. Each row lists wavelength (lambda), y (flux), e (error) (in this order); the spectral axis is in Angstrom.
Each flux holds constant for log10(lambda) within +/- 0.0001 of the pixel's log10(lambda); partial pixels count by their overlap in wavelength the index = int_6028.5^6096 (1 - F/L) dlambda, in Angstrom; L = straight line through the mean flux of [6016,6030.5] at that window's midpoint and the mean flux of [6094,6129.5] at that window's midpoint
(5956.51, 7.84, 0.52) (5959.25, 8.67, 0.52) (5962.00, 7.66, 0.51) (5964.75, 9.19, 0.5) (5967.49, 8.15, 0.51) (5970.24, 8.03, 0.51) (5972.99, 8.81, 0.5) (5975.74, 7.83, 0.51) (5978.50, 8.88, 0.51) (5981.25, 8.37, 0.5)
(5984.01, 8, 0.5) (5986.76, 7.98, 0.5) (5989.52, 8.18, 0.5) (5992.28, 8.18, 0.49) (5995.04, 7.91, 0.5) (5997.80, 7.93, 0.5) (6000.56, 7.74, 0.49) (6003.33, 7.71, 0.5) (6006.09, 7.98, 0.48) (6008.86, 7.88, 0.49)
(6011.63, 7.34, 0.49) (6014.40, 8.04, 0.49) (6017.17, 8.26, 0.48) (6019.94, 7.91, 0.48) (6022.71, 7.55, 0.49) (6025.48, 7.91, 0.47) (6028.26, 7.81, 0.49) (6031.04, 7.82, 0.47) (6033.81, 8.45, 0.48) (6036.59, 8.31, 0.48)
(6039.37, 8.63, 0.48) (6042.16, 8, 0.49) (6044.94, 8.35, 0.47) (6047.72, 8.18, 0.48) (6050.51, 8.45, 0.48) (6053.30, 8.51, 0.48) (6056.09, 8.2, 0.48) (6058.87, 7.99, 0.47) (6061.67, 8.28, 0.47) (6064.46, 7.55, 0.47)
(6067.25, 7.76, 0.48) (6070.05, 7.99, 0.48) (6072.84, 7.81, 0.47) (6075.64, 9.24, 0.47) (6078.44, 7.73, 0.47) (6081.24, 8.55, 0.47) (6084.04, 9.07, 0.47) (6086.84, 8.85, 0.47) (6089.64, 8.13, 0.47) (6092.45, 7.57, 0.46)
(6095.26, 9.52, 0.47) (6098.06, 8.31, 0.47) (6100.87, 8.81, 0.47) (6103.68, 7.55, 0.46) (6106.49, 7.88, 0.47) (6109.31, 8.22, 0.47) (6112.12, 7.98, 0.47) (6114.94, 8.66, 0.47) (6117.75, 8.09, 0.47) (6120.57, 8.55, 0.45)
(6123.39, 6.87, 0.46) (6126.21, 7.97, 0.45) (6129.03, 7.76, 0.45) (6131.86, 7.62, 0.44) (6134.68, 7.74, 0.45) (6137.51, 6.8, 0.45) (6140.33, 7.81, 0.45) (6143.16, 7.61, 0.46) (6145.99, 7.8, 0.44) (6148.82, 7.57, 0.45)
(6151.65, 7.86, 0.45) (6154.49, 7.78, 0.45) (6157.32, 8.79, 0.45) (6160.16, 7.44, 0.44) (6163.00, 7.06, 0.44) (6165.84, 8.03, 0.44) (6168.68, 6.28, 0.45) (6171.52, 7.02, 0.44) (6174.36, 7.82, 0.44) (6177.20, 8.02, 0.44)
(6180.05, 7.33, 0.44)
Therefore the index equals -2.2 Angstrom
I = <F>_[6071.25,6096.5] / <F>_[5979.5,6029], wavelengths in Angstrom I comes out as 1.1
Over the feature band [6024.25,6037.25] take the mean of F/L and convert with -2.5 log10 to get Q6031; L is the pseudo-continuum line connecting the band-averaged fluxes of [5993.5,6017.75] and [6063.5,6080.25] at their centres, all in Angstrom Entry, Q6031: -0.02 mag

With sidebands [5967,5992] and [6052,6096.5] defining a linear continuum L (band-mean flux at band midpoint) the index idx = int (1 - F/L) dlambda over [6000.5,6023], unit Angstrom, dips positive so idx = 1.1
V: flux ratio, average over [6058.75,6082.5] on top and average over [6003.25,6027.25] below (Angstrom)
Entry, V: 1.03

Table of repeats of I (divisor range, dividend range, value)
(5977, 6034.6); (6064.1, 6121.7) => 1.04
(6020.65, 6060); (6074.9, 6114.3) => 1.03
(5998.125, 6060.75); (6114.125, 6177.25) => 0.95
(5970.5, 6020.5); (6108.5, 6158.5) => 0.98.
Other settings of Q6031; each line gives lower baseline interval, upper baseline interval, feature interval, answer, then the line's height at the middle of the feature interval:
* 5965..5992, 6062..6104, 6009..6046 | 0.04 mag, 8.3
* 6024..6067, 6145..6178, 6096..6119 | -0.05 mag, 7.86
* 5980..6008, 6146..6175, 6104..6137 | -0.03 mag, 7.67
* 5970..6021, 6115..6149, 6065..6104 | -0.07 mag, 7.84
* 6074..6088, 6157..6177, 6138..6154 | 0.01 mag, 7.75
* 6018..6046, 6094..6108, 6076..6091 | -0.03 mag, 8.32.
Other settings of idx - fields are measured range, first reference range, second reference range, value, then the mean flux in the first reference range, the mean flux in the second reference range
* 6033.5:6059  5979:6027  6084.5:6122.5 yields -0.7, 7.95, 8.32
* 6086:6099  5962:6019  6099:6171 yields -1.0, 8.11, 7.77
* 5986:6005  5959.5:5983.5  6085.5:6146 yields 0.8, 8.36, 8.01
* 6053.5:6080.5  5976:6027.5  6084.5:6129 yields 0.1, 7.98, 8.2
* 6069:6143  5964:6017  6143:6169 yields -2.9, 8.1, 7.68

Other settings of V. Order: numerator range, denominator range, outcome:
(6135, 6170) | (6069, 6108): 0.91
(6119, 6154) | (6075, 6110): 0.91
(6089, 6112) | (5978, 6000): 1.01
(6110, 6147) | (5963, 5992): 0.94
